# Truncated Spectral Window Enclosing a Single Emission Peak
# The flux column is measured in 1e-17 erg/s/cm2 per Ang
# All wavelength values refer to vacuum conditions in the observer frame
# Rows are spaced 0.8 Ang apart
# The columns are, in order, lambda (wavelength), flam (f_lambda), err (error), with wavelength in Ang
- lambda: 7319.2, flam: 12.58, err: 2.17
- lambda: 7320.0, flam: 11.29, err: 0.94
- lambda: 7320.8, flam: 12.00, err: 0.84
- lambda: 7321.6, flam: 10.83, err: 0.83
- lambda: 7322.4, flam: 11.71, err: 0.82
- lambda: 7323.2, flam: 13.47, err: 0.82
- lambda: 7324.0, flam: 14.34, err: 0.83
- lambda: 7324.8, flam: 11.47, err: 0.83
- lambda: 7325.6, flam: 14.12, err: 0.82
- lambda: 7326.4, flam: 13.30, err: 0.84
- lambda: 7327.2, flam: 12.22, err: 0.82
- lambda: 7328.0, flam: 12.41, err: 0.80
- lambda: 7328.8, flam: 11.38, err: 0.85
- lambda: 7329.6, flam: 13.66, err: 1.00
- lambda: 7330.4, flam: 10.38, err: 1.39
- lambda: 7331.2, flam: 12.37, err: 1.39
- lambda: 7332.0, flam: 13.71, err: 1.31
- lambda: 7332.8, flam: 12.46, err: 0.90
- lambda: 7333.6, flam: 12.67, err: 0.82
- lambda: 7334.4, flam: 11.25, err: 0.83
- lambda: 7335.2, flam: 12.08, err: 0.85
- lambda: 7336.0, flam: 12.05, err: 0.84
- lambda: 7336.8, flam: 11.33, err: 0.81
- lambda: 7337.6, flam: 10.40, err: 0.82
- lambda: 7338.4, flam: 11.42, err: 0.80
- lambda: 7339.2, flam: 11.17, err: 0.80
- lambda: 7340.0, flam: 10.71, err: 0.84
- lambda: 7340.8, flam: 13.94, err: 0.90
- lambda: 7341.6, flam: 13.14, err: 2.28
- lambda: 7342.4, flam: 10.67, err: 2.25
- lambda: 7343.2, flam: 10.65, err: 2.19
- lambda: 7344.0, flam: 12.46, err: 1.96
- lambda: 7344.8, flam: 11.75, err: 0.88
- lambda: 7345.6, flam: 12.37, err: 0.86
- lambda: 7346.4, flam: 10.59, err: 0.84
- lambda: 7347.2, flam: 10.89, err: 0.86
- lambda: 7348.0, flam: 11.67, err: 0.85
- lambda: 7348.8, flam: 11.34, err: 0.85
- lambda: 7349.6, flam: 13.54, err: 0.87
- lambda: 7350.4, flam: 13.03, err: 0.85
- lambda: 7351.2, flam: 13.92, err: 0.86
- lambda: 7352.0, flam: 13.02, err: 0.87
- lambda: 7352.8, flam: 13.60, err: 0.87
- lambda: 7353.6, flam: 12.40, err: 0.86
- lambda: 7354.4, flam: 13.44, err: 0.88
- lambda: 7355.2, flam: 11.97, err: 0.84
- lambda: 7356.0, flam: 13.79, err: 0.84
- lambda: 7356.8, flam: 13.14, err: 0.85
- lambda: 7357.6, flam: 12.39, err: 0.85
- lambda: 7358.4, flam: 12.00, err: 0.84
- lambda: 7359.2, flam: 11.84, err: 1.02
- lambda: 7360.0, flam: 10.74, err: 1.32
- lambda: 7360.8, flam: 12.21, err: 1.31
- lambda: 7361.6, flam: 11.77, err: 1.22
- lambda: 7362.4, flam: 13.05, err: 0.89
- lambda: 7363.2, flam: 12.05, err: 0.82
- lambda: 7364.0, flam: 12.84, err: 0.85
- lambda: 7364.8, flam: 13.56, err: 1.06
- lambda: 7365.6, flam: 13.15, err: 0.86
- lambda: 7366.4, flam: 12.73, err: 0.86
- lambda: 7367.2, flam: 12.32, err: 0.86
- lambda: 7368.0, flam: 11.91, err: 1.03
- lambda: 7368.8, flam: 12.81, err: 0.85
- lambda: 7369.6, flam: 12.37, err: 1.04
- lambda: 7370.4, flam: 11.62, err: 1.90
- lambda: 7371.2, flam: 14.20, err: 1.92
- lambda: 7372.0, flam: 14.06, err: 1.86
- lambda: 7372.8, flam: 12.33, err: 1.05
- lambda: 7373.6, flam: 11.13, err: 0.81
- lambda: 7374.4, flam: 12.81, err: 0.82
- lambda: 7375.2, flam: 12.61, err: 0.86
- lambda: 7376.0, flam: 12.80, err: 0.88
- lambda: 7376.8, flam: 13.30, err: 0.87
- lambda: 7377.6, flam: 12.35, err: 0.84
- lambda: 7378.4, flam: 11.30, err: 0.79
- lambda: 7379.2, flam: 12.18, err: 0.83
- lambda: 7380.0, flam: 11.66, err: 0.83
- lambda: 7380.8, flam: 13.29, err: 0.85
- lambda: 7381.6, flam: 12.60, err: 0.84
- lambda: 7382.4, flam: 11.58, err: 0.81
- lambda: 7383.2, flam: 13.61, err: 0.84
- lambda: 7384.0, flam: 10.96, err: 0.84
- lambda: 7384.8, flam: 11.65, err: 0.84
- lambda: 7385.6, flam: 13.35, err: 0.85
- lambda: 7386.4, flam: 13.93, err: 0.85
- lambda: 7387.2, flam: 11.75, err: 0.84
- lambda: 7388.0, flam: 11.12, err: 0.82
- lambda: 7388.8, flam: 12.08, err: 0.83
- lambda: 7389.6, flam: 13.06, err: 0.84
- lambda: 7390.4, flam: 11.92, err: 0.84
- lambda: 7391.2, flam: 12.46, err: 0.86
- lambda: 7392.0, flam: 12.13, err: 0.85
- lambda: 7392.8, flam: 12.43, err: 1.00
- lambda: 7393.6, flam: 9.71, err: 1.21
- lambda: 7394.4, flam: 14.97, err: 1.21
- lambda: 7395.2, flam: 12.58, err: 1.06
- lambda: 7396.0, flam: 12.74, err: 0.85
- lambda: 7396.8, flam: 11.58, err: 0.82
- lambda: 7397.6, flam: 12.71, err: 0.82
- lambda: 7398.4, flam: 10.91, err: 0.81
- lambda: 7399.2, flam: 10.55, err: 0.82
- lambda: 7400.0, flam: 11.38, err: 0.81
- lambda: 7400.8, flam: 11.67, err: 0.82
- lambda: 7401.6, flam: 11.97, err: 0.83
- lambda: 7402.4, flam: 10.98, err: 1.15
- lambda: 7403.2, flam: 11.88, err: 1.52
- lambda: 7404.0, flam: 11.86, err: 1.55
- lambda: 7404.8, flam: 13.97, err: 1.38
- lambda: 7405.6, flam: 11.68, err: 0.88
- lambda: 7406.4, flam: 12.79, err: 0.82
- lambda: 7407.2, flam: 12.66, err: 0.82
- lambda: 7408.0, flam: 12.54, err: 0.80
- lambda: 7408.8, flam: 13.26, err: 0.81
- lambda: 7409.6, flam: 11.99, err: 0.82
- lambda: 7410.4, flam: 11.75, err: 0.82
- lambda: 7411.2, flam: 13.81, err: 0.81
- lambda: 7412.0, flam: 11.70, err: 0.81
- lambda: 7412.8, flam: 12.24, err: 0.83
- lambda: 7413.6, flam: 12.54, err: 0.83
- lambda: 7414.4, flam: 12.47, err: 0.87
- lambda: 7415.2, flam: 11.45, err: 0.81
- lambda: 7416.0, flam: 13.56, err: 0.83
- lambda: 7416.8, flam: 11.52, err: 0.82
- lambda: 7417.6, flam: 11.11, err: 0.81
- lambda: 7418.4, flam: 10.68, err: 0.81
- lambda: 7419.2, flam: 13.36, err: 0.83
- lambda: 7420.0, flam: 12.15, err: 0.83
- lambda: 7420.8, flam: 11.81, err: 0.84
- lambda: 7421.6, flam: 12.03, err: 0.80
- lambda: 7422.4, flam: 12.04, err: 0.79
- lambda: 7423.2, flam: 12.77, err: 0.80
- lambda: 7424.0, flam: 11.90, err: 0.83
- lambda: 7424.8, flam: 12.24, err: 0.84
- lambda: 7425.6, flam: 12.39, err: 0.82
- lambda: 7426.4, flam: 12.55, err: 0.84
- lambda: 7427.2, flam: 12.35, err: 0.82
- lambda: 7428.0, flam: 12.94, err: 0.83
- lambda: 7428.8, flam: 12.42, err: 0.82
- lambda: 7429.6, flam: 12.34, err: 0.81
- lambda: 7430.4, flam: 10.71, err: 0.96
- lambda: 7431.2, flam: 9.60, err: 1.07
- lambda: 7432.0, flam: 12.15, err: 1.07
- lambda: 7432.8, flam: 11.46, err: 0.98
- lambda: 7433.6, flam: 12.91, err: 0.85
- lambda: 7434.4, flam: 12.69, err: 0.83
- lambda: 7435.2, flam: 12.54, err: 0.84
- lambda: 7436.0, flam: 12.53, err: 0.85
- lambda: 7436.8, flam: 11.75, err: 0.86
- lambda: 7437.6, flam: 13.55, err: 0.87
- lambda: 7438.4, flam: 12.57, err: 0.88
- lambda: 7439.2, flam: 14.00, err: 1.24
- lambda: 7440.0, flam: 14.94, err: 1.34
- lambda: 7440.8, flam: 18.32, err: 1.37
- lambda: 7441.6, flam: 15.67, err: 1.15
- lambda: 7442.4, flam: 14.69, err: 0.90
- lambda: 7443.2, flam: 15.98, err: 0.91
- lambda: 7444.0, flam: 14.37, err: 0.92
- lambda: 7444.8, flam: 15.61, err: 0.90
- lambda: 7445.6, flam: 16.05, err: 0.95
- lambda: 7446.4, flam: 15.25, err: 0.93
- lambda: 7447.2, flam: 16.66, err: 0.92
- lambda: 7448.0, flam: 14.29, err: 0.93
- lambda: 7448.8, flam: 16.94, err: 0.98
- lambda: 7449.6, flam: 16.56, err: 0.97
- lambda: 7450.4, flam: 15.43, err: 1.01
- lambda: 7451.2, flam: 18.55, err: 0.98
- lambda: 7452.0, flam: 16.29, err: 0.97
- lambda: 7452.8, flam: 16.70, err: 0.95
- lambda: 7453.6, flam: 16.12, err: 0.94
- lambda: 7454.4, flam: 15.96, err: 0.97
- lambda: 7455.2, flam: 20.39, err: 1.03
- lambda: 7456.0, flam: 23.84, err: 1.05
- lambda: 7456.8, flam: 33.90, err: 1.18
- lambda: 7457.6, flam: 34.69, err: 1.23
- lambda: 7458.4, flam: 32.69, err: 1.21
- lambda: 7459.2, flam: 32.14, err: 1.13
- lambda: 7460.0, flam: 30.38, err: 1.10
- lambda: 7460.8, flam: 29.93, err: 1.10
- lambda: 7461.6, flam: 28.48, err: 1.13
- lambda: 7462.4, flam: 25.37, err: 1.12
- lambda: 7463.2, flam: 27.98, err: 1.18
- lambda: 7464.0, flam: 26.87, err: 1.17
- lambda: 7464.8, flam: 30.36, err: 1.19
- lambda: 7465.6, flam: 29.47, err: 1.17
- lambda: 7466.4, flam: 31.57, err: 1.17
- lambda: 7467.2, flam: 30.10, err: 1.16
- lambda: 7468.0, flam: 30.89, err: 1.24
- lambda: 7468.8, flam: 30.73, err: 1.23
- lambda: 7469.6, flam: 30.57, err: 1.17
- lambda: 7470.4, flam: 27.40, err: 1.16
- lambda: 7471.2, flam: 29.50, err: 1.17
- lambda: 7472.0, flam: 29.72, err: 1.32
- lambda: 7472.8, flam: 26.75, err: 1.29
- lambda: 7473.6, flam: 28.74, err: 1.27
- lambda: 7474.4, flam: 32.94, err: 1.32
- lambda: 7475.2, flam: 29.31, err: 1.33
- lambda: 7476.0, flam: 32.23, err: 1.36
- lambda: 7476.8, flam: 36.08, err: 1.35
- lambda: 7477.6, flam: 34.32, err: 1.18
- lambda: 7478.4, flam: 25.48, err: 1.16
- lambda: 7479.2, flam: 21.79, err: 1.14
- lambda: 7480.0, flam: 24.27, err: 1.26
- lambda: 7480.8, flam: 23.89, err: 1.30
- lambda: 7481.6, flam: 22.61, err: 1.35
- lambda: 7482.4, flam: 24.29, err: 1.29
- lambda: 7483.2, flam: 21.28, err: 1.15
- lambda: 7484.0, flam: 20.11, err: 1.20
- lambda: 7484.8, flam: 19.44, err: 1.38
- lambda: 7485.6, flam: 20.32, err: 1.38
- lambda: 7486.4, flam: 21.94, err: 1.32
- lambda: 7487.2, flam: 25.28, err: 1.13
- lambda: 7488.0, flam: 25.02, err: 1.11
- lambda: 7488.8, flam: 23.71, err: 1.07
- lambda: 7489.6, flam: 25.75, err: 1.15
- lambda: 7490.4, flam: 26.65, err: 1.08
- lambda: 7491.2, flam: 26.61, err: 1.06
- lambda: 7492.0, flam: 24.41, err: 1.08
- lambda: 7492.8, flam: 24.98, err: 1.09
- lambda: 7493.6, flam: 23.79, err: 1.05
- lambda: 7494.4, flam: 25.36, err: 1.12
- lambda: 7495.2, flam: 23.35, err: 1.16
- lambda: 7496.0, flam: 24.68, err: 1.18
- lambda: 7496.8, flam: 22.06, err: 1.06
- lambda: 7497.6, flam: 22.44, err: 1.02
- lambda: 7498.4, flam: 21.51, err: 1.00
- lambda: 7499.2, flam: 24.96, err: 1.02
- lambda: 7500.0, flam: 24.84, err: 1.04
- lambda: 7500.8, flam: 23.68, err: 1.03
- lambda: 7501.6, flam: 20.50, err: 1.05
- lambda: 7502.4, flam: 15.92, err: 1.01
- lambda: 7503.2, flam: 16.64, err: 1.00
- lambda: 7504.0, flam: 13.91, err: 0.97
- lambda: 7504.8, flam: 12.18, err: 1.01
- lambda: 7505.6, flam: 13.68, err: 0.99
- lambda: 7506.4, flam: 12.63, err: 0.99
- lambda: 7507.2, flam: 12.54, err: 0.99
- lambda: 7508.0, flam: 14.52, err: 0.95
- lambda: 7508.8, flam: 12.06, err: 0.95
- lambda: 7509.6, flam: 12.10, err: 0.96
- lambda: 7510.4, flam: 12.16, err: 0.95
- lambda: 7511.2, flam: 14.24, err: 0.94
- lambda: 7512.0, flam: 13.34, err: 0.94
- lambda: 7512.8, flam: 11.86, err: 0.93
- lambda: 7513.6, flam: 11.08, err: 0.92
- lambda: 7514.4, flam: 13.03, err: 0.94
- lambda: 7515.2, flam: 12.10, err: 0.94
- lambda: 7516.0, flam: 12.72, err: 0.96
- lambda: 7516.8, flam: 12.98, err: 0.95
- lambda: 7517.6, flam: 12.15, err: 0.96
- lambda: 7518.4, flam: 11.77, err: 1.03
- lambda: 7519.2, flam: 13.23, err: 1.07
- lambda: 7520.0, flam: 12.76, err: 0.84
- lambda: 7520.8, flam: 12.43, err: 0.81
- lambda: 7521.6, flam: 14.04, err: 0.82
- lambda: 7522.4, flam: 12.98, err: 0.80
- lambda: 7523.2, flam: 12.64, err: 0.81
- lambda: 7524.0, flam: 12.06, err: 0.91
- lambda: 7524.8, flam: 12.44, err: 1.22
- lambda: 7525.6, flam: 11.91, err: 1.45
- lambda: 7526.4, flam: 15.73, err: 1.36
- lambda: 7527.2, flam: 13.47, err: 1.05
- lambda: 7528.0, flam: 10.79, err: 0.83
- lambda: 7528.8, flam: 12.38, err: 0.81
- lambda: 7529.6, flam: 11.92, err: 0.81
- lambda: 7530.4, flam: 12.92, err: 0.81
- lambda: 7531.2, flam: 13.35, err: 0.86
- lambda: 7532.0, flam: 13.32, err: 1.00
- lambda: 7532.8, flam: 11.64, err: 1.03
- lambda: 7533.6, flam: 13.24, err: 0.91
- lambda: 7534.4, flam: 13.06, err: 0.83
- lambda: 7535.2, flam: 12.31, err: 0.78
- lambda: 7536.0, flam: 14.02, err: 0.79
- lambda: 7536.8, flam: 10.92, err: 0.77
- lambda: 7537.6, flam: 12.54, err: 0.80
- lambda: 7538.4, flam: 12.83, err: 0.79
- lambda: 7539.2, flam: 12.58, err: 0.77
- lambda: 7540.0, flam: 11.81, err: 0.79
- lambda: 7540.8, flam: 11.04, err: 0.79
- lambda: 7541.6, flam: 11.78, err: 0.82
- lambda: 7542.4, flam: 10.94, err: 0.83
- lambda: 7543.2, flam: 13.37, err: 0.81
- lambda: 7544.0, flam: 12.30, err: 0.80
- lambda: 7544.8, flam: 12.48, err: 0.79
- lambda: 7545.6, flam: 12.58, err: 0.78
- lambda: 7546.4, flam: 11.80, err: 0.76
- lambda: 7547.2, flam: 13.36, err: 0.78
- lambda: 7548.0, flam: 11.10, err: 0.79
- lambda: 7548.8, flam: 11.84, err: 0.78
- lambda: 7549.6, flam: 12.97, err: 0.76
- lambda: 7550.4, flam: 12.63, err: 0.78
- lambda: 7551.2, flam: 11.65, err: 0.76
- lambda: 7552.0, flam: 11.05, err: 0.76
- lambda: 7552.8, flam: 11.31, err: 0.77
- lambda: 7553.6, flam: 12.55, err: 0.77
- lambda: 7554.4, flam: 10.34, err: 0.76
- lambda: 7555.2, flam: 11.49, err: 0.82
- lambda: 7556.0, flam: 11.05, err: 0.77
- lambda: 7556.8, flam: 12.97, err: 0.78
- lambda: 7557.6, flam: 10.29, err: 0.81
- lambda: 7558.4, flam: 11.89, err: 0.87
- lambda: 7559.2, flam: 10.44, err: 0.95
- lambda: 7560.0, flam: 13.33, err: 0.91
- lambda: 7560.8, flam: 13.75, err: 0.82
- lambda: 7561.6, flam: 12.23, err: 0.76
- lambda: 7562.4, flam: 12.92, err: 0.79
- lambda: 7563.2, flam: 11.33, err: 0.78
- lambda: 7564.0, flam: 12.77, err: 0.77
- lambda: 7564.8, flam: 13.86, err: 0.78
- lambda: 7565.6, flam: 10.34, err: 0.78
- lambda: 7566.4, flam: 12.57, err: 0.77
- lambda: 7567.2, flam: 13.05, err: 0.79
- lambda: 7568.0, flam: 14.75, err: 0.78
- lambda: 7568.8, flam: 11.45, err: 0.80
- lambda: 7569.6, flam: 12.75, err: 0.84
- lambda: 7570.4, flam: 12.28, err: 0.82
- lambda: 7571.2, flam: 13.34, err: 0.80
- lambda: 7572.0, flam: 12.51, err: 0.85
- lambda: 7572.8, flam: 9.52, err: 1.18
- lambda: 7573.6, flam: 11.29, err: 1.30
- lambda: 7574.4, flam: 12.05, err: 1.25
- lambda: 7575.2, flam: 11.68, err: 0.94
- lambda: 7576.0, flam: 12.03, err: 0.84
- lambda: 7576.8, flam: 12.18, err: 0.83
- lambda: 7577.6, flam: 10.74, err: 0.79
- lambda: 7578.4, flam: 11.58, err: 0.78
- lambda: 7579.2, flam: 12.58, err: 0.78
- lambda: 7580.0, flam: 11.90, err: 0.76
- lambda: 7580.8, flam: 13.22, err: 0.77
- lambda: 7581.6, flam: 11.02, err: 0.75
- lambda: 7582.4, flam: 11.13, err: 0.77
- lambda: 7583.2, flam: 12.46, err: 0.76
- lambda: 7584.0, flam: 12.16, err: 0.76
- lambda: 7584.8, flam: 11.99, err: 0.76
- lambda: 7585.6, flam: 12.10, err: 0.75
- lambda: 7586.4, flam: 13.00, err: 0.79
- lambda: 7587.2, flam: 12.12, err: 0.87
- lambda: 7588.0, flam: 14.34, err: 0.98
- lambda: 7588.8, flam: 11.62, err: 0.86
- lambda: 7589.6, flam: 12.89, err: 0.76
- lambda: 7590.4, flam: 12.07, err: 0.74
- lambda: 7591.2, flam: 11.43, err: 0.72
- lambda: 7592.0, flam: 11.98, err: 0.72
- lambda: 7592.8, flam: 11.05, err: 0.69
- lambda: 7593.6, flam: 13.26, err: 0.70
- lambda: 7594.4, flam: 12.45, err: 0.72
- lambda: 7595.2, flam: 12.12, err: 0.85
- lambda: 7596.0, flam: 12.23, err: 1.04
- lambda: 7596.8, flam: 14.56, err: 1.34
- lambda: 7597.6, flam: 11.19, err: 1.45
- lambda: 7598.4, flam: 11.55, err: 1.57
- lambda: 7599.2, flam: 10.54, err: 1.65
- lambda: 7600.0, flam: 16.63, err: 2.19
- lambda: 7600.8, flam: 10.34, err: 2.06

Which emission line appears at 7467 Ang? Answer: H-alpha 6563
